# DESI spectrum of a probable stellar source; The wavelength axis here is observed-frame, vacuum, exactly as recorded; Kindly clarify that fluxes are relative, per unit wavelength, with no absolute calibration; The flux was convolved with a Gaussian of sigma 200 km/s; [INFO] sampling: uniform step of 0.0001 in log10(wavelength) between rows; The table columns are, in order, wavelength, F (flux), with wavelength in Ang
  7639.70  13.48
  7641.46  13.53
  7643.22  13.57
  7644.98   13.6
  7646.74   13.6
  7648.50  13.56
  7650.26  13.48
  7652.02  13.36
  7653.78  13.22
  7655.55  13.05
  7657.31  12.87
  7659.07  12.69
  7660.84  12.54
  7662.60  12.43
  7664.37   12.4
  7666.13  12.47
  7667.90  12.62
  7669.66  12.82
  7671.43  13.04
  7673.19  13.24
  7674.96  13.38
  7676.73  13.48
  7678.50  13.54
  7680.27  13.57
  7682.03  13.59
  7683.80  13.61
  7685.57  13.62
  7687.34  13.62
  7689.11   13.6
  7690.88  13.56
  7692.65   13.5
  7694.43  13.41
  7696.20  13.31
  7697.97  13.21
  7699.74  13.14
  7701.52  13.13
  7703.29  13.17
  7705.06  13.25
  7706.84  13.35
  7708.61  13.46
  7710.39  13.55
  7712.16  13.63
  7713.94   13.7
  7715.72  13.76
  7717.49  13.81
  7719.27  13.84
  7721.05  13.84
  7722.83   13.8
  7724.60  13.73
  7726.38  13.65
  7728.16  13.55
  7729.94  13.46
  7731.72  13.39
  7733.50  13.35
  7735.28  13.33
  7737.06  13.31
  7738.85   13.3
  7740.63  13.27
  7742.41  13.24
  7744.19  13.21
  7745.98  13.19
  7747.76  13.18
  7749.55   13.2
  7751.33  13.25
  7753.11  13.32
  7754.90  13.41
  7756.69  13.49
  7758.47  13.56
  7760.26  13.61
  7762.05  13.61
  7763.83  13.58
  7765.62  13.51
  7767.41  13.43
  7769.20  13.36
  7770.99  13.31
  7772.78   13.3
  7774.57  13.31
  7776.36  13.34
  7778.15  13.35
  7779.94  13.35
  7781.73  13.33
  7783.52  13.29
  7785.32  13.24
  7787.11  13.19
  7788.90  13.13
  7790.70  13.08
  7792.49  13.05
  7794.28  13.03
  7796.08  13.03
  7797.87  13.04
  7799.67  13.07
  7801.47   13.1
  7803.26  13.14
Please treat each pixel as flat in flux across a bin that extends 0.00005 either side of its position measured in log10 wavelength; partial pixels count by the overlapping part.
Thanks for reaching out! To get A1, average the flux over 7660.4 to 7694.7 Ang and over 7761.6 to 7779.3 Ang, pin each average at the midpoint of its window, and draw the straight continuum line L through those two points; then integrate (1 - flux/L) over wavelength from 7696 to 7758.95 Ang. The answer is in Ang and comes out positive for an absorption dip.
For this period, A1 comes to -0.53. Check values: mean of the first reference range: 13.2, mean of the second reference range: 13.4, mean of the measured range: 13.4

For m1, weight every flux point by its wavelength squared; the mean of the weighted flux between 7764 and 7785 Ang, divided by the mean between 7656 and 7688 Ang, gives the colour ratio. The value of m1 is 1.05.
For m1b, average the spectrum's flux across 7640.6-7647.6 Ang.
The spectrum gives 13.6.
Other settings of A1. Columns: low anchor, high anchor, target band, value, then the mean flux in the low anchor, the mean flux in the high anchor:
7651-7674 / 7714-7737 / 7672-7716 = -0.7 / 12.8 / 13.6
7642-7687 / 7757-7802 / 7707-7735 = -0.8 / 13.2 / 13.3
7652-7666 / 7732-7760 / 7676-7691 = -0.8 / 12.8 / 13.3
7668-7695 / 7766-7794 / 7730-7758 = 0.0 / 13.4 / 13.3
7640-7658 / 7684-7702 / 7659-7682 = 0.7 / 13.4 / 13.4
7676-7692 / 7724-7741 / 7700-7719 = 0.0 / 13.6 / 13.4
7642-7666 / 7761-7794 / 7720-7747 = -0.4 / 13.1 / 13.3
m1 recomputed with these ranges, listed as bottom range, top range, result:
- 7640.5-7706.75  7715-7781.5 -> 1.04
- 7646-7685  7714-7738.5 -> 1.05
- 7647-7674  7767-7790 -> 1.06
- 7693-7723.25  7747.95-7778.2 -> 1.01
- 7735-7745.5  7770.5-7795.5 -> 1.01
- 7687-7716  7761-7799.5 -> 1.01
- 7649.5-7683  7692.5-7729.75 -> 1.05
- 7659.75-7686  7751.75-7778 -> 1.05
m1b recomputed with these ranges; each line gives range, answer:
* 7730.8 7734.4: 13.4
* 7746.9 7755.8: 13.3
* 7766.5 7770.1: 13.4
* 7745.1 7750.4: 13.2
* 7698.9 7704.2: 13.1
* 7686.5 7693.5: 13.6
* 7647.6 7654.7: 13.4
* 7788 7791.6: 13.1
